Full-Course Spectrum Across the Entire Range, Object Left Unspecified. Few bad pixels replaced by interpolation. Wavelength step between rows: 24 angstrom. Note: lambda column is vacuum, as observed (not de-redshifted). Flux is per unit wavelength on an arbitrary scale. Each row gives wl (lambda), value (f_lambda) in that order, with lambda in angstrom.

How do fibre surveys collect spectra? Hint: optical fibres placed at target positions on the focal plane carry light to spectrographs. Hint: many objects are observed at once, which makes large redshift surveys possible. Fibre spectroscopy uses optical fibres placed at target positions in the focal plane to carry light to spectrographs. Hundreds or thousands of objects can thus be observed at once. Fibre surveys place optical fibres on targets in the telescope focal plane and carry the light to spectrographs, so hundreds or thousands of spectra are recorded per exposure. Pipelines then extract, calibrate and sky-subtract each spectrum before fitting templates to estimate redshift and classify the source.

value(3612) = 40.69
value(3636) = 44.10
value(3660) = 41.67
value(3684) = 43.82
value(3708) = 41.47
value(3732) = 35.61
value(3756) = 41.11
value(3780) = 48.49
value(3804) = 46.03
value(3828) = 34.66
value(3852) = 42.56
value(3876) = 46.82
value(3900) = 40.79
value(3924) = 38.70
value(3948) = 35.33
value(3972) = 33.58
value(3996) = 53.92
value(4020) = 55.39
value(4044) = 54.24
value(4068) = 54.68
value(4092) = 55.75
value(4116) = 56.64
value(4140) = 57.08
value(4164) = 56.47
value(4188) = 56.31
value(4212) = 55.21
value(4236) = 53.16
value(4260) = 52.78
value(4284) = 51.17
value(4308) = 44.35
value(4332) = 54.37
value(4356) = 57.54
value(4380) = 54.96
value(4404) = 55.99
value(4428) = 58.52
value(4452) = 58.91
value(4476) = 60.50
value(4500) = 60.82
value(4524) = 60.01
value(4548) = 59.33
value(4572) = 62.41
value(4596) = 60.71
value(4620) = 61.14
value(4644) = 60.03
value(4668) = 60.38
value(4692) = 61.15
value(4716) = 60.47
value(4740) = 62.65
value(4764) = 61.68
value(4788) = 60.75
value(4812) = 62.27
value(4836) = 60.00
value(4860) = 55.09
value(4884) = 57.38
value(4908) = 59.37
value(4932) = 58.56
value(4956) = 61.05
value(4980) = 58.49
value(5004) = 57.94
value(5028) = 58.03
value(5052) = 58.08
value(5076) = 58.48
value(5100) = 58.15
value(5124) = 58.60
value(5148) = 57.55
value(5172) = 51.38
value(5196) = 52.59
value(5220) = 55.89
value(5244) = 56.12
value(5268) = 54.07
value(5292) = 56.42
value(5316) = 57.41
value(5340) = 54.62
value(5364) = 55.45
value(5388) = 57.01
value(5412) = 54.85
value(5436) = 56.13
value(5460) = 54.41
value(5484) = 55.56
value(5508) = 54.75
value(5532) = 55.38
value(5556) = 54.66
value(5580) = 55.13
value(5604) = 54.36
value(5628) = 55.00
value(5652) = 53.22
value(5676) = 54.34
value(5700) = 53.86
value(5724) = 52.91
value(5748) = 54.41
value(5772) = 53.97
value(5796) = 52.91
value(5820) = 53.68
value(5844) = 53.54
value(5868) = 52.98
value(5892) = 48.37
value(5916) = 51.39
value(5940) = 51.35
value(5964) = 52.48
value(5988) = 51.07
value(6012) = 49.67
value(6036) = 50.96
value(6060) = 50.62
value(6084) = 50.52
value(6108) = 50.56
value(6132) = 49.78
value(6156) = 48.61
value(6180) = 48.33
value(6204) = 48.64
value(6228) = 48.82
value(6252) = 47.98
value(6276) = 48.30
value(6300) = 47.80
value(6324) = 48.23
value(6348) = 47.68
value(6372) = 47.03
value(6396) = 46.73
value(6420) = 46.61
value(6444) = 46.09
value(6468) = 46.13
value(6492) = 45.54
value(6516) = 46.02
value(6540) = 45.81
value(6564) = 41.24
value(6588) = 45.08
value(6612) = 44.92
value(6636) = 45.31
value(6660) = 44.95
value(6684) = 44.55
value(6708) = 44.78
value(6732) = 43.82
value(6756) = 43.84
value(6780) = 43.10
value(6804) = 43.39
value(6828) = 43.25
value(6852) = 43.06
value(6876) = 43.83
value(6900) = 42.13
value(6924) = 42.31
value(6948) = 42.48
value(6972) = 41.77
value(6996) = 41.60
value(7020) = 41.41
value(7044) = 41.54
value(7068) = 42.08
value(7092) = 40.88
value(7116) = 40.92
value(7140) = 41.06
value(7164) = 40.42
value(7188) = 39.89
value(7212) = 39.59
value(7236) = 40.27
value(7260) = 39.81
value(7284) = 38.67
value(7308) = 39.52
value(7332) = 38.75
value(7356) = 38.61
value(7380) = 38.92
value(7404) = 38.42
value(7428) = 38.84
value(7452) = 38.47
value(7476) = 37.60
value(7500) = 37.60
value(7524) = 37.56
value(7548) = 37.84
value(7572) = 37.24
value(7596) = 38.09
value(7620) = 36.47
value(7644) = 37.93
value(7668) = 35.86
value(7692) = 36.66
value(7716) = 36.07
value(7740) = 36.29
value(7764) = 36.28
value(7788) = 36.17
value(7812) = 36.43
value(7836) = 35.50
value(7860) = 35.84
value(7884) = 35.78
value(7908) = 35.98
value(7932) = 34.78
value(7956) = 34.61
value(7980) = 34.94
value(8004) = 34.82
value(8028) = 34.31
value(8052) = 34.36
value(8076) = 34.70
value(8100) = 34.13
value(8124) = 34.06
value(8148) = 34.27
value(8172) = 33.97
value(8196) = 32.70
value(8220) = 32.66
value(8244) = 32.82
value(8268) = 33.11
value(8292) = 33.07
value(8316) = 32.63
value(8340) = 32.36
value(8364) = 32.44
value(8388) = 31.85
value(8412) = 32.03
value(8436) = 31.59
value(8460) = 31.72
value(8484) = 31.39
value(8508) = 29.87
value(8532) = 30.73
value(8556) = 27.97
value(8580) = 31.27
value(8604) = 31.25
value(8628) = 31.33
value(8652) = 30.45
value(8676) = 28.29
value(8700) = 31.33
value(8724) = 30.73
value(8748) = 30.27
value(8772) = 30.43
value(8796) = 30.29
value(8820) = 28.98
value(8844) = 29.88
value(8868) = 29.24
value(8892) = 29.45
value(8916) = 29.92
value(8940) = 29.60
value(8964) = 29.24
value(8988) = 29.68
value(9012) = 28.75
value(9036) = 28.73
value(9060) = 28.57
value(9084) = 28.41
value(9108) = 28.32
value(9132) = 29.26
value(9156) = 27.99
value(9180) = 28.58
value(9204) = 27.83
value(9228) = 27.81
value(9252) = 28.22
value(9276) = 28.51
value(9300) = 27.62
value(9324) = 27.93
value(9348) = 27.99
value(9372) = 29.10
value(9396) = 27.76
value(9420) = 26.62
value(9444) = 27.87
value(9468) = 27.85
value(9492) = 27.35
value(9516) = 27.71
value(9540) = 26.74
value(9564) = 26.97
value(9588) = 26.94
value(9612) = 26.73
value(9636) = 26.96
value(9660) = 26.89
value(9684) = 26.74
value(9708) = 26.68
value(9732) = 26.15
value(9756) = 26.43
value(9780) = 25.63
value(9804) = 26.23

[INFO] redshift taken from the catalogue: 0.00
